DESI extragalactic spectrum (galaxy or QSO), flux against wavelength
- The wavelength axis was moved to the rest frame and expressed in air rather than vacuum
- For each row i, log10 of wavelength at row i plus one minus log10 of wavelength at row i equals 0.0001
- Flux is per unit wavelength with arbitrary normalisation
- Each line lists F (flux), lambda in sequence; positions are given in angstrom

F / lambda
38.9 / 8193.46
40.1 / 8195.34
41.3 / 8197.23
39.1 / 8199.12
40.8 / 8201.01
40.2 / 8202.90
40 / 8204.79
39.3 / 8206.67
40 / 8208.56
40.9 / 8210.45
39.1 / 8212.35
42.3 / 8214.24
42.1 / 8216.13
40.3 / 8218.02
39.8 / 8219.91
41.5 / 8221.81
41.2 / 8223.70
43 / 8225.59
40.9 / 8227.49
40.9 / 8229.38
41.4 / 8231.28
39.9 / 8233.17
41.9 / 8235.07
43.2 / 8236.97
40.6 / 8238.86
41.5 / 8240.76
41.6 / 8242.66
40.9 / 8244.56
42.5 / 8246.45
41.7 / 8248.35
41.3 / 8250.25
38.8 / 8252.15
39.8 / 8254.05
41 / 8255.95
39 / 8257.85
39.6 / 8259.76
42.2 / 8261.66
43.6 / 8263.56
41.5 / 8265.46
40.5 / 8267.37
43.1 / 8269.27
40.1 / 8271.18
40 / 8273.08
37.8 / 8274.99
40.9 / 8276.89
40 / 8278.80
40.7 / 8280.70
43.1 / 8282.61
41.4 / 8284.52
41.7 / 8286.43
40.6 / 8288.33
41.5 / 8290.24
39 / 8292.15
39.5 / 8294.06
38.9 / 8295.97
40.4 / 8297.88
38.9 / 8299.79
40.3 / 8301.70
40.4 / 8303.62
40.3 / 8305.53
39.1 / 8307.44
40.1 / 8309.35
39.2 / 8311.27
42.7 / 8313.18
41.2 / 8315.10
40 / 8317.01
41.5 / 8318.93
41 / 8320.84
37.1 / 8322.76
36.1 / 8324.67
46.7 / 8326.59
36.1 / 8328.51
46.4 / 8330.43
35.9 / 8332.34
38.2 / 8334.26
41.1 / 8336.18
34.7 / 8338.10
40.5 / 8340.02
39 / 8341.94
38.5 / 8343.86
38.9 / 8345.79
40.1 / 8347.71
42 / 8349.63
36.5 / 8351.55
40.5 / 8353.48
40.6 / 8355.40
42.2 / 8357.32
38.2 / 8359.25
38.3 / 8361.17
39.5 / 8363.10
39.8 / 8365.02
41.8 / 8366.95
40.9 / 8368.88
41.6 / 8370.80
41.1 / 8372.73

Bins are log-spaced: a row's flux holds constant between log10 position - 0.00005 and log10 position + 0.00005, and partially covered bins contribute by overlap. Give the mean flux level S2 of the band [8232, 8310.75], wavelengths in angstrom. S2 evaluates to 40.7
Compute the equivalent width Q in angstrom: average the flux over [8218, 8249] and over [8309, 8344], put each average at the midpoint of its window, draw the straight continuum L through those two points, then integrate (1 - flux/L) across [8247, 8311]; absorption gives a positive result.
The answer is 0.16 angstrom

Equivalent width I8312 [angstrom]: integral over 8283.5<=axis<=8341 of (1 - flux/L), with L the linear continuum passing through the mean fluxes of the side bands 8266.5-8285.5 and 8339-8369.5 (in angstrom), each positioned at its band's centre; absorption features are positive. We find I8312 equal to 0.4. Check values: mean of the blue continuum 40.8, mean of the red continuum 39.8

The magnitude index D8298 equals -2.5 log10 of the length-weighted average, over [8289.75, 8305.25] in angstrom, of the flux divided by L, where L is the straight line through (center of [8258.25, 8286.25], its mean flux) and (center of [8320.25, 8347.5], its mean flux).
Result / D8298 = 0.01 mag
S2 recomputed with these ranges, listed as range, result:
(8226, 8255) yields 41.2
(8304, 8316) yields 40.4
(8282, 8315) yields 40.4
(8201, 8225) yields 40.6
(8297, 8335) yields 40.1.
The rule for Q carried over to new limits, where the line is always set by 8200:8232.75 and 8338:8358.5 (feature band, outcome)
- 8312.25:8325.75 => -0.05 angstrom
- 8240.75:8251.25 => -0.27 angstrom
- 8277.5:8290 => -0.34 angstrom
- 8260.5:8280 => -0.31 angstrom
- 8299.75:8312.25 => 0.05 angstrom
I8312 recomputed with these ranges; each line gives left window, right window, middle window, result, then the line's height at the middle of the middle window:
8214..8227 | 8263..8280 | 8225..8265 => -0.1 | 41.1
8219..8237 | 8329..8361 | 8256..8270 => -0.2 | 40.7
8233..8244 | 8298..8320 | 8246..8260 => 0.3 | 41.3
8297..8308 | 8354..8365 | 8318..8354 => 0.3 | 39.9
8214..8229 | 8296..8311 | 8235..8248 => -0.2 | 41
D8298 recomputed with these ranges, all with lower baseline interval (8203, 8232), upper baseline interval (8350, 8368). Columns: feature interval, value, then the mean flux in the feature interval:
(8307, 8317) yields -0.010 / 40.5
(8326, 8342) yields 0.006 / 39.7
